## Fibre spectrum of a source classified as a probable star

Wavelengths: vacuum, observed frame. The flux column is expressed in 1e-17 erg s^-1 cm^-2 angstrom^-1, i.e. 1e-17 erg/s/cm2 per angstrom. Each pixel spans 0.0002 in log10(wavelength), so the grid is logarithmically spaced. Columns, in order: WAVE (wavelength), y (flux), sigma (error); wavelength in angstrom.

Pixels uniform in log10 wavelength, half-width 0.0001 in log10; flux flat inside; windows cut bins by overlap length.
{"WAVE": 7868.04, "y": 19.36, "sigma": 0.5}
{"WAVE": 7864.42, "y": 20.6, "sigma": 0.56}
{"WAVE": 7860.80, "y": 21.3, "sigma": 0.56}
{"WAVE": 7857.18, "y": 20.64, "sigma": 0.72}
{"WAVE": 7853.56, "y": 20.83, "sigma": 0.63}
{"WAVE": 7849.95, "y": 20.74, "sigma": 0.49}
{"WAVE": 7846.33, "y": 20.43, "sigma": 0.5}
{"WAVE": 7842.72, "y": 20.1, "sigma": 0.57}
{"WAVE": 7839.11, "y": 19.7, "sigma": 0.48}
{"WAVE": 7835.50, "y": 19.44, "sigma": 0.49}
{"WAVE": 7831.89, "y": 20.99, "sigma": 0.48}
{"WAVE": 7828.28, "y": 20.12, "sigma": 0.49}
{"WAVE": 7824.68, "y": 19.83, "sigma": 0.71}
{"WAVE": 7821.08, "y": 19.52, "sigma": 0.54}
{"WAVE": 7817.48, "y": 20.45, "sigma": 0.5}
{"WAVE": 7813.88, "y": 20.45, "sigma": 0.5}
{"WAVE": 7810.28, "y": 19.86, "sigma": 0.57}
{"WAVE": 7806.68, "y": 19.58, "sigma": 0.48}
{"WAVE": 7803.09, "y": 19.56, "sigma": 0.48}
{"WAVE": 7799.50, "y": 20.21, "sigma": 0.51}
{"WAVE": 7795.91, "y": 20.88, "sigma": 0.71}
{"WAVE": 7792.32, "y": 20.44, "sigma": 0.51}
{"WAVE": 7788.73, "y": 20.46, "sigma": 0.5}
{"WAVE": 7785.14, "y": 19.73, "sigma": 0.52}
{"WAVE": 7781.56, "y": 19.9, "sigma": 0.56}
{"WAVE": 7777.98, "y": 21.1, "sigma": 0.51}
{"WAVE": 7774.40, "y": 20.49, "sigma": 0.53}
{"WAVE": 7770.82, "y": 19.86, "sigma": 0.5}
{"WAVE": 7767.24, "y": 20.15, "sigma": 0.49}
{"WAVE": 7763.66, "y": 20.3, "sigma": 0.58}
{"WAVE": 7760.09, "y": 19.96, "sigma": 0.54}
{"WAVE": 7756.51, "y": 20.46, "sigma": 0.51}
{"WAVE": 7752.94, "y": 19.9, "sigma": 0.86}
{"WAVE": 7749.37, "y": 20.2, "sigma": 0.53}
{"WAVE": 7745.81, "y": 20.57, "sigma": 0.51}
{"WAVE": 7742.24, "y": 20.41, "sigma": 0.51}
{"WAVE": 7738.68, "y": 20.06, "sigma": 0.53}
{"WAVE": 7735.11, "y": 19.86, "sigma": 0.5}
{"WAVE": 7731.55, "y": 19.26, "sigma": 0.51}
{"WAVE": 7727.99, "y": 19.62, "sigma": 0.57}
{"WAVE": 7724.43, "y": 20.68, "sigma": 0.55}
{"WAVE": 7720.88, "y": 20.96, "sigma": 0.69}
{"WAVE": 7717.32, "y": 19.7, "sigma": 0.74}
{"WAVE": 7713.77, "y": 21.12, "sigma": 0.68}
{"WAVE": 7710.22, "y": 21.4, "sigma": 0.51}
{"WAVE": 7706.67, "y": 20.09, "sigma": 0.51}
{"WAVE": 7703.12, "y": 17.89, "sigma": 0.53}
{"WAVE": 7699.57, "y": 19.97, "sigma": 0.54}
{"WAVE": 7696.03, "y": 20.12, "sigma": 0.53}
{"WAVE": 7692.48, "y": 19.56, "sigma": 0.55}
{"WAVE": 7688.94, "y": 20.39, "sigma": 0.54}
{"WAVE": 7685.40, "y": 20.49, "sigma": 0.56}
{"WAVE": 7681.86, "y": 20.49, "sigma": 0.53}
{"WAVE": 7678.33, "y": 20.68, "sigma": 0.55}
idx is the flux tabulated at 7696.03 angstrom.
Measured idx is 20.12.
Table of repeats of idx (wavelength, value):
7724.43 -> 20.68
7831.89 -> 20.99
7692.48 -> 19.56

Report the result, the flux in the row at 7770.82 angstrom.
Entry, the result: 19.86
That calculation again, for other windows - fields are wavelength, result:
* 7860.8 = 21.3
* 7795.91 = 20.88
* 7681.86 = 20.49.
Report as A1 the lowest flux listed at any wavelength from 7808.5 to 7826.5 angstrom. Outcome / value 19.52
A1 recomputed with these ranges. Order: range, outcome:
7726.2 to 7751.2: 19.26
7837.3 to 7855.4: 19.7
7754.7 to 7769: 19.96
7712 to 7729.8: 19.62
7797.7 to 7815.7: 19.56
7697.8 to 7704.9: 17.89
